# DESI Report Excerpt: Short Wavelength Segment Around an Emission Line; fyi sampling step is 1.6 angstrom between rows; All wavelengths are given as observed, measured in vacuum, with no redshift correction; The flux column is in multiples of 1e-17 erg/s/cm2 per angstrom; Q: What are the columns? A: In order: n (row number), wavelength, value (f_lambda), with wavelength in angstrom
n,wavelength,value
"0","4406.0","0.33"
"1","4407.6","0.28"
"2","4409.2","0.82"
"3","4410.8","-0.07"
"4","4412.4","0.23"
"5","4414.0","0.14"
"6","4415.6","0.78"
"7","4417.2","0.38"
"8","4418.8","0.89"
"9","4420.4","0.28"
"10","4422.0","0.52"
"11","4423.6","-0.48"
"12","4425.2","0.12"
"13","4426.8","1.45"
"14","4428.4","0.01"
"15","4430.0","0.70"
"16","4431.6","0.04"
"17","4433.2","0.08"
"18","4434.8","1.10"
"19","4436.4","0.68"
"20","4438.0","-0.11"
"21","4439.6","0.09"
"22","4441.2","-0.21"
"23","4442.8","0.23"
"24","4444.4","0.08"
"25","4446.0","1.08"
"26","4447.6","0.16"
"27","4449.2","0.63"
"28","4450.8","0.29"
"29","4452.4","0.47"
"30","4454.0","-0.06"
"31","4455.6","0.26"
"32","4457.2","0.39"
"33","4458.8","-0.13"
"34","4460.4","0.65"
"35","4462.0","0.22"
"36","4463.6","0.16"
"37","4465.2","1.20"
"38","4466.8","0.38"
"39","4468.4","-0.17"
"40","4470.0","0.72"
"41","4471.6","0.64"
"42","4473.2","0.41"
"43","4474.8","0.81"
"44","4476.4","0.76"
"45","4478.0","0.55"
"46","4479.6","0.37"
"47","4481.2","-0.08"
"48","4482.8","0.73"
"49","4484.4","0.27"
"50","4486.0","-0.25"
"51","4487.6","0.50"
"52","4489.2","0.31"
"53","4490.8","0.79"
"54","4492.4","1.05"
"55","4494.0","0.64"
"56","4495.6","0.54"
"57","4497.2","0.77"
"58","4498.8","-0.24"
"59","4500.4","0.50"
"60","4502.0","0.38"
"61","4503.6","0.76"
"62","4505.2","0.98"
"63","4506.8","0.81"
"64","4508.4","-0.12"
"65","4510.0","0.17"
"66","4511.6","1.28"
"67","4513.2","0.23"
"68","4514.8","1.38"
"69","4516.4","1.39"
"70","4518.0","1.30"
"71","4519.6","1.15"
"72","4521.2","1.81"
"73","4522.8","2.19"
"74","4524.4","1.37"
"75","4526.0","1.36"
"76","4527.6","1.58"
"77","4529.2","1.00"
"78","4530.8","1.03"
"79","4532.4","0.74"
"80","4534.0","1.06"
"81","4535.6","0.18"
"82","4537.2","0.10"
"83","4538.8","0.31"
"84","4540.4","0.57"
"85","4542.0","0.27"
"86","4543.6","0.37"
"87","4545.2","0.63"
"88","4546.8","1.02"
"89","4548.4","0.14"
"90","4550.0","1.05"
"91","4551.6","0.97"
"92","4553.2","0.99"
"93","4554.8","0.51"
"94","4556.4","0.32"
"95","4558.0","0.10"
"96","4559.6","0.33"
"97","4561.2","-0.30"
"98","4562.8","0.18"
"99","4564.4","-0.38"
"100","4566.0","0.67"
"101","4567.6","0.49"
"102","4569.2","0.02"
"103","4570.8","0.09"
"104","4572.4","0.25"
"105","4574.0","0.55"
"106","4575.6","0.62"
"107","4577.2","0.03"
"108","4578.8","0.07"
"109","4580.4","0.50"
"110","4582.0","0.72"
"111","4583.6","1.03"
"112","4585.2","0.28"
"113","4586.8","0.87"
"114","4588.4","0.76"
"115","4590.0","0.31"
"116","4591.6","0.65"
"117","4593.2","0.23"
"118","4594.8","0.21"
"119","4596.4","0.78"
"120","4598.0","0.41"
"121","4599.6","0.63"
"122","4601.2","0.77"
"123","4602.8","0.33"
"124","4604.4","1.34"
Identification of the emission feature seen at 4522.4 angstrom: C III] 1909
